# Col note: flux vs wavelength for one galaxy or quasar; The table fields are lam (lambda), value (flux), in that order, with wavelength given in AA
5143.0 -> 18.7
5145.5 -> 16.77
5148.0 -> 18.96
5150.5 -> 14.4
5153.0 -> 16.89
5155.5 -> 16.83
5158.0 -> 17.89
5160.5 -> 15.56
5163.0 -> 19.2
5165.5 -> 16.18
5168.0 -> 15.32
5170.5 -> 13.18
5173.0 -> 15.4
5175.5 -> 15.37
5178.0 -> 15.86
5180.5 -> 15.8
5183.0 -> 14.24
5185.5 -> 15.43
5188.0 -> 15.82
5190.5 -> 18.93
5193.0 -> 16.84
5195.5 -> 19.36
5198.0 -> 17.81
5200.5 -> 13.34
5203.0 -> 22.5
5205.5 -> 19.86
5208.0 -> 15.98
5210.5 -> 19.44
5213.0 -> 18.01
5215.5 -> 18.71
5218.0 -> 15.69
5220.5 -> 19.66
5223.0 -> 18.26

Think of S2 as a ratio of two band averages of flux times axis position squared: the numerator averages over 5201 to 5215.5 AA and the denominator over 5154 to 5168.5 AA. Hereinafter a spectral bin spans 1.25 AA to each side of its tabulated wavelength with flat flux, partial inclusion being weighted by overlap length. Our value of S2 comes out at 1.13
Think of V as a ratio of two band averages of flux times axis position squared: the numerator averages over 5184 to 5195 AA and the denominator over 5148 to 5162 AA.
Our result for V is 1.0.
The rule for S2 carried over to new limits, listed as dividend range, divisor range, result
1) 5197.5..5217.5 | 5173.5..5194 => 1.14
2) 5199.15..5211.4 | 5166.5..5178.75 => 1.23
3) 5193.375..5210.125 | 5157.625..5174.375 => 1.15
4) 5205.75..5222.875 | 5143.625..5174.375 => 1.12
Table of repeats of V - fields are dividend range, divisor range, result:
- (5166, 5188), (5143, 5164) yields 0.89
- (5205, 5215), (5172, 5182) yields 1.19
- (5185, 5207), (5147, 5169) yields 1.08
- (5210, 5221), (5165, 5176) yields 1.23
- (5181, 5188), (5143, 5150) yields 0.87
